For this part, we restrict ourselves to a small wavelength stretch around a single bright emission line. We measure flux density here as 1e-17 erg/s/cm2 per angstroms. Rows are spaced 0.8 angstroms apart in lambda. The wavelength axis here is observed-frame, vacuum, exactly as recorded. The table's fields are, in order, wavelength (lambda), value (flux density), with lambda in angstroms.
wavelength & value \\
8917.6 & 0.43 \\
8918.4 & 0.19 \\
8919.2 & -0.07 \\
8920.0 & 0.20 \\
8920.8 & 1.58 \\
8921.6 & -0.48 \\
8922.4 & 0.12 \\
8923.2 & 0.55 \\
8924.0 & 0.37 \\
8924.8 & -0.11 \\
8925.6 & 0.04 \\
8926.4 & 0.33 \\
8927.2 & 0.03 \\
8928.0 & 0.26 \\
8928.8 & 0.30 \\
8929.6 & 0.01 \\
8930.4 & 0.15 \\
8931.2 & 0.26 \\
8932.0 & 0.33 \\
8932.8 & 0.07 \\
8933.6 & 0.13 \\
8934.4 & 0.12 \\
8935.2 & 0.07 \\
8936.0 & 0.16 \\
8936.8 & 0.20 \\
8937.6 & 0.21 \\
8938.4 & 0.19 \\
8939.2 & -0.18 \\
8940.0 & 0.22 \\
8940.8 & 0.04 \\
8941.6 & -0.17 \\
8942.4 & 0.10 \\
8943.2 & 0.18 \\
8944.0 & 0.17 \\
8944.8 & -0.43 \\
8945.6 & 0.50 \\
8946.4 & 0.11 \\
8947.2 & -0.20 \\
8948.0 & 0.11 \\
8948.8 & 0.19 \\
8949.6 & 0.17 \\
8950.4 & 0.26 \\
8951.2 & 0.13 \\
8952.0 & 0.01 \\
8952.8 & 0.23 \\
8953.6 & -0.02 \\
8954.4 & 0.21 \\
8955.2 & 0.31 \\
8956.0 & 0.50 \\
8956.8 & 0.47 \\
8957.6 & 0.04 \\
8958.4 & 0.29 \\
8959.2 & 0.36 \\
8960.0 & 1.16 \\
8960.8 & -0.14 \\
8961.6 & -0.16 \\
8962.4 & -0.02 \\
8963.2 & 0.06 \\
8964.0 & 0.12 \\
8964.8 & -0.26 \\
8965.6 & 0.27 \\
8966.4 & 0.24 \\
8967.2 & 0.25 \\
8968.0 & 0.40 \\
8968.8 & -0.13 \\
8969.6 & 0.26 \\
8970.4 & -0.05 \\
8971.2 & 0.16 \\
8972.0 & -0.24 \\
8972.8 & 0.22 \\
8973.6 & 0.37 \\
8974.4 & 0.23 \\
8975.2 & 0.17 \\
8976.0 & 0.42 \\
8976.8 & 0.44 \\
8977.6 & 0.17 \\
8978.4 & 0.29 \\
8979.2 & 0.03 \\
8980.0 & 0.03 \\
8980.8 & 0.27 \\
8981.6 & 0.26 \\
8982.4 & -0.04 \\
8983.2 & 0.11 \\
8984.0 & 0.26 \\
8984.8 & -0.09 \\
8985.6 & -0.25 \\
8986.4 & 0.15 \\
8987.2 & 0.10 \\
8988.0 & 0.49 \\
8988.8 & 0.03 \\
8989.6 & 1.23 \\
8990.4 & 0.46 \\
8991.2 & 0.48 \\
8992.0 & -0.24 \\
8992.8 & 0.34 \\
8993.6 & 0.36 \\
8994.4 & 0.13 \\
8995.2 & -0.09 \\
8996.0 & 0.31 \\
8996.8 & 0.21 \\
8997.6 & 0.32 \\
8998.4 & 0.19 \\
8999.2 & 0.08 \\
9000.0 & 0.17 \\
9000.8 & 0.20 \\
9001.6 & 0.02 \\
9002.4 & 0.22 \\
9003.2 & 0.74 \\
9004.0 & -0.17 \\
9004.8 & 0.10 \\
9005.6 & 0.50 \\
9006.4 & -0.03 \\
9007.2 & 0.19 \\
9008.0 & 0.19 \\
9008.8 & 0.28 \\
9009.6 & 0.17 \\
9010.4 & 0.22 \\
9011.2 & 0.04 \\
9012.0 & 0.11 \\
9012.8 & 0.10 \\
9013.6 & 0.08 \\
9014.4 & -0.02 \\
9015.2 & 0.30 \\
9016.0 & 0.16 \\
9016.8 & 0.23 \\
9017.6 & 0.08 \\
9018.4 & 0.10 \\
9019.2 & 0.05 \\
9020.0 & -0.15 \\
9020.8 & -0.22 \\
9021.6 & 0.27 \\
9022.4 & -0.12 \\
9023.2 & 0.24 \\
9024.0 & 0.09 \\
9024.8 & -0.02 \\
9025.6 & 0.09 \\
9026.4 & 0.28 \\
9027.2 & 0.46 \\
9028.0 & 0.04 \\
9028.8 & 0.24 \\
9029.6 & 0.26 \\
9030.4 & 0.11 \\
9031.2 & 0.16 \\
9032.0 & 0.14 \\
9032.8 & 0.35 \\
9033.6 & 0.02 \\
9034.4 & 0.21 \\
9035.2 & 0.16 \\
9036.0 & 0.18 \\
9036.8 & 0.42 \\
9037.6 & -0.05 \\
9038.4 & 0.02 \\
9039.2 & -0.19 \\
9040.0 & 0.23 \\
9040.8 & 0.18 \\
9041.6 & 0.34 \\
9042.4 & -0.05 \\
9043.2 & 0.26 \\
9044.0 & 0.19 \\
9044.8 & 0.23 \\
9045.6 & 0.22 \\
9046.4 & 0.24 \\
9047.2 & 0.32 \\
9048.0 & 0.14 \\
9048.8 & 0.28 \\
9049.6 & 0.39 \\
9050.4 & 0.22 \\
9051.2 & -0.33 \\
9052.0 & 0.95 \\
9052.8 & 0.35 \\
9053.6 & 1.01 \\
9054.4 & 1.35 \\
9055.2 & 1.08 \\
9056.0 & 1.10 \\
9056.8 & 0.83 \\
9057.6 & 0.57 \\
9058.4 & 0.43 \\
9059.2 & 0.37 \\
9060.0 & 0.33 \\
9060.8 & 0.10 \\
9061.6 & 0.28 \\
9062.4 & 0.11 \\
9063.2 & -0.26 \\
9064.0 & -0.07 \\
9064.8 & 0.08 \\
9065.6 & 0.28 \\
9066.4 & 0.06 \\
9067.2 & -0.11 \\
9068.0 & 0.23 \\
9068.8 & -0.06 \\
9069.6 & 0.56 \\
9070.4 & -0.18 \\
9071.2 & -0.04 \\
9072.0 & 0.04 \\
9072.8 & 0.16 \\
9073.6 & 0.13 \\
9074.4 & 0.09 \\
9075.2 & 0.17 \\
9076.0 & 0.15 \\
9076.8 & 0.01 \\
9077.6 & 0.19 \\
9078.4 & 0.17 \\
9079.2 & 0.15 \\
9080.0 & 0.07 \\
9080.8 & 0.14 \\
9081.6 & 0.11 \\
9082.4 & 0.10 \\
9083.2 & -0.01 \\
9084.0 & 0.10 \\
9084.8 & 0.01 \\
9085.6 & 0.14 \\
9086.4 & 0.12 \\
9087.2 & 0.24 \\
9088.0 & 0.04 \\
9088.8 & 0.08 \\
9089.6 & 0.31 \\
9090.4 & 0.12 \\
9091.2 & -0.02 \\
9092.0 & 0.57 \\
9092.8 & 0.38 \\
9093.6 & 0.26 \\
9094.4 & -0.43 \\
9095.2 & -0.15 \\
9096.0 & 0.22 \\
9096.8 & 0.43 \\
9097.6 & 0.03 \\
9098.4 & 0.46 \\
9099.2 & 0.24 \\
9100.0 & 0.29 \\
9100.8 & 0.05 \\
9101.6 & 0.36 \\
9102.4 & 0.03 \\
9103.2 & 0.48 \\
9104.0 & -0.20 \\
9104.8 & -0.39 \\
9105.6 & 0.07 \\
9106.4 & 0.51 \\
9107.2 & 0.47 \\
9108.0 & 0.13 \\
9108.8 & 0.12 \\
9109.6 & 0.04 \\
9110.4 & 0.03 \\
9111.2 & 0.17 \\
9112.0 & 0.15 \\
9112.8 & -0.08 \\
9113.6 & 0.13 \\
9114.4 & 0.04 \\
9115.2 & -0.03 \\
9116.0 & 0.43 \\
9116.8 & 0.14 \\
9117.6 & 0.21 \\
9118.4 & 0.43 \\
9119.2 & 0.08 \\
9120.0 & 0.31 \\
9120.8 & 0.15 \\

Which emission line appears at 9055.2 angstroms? H-beta 4861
